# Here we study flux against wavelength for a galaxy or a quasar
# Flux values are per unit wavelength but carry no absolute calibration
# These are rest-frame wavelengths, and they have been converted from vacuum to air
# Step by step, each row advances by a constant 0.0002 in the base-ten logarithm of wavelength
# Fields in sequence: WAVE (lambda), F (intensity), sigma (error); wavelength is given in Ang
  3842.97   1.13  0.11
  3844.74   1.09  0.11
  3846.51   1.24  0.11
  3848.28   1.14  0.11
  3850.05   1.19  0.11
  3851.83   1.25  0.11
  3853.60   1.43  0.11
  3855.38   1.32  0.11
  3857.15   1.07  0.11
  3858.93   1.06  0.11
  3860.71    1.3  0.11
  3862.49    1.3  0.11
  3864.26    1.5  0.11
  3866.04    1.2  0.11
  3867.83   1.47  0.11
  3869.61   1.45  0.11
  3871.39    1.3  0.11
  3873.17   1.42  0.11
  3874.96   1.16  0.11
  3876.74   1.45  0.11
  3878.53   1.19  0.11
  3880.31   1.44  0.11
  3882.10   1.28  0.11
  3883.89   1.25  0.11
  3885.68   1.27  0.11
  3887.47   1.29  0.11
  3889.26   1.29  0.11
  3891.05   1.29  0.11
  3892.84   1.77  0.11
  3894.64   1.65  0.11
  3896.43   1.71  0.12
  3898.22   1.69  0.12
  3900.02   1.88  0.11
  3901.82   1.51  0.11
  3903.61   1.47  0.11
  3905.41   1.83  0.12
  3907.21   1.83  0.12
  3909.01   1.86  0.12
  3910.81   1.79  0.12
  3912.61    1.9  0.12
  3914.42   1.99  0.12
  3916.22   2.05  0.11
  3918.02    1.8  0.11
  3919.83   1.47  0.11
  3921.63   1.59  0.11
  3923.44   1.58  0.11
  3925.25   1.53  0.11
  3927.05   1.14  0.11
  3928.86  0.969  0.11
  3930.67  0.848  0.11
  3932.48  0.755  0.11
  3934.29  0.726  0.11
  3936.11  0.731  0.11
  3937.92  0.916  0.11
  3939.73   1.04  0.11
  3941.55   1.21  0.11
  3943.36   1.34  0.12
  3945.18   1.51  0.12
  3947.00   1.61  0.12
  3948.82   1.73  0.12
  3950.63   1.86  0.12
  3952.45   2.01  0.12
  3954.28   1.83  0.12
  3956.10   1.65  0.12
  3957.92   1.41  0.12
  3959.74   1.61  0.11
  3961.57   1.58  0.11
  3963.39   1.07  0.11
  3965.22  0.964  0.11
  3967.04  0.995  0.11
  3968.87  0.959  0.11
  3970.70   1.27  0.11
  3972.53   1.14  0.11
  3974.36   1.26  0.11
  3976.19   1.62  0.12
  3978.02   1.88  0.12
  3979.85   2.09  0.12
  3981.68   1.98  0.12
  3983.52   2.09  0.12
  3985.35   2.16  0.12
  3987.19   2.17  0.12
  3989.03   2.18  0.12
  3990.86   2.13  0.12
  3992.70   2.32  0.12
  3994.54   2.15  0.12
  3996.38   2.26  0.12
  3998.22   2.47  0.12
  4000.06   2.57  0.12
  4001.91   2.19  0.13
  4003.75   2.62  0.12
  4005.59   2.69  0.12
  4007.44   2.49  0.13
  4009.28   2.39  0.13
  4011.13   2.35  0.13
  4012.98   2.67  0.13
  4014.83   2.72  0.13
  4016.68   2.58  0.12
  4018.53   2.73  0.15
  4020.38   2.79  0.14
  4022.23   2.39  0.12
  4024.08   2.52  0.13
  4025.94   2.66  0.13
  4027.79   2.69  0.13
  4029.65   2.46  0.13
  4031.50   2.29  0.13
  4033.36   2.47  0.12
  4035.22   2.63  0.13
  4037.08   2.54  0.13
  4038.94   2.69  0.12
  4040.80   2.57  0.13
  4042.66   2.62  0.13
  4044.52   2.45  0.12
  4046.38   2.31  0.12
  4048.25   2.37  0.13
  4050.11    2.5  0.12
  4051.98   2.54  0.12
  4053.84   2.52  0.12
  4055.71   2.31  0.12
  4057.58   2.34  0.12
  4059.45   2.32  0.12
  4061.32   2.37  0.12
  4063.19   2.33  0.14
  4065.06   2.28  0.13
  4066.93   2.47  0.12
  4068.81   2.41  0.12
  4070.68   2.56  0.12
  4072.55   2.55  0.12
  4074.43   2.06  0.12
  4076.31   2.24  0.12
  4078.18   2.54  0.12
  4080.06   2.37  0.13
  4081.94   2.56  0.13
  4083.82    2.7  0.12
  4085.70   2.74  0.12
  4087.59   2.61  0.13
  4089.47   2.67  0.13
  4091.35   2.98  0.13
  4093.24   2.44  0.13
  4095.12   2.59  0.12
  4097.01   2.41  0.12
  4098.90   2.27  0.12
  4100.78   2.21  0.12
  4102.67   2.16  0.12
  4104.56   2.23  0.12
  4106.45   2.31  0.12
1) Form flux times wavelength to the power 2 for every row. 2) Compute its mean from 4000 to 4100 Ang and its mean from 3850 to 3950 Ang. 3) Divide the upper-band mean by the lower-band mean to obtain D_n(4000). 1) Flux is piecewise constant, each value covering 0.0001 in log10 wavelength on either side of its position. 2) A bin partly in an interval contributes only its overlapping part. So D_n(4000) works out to 1.9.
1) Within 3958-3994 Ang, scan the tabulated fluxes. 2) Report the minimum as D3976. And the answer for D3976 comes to 0.959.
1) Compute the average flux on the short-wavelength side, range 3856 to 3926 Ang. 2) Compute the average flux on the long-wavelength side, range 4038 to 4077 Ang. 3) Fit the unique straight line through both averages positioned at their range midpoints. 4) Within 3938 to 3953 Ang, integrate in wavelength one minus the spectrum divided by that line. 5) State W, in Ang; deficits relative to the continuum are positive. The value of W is 2.6 Ang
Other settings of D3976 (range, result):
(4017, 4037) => 2.29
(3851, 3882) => 1.06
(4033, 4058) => 2.31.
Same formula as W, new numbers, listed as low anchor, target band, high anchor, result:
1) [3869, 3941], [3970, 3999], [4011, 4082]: 1.1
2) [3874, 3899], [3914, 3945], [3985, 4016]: 8.6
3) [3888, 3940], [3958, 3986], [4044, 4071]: 5.3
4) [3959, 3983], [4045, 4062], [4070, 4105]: -1.8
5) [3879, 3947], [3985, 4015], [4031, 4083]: -4.9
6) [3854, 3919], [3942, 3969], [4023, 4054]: 6.5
